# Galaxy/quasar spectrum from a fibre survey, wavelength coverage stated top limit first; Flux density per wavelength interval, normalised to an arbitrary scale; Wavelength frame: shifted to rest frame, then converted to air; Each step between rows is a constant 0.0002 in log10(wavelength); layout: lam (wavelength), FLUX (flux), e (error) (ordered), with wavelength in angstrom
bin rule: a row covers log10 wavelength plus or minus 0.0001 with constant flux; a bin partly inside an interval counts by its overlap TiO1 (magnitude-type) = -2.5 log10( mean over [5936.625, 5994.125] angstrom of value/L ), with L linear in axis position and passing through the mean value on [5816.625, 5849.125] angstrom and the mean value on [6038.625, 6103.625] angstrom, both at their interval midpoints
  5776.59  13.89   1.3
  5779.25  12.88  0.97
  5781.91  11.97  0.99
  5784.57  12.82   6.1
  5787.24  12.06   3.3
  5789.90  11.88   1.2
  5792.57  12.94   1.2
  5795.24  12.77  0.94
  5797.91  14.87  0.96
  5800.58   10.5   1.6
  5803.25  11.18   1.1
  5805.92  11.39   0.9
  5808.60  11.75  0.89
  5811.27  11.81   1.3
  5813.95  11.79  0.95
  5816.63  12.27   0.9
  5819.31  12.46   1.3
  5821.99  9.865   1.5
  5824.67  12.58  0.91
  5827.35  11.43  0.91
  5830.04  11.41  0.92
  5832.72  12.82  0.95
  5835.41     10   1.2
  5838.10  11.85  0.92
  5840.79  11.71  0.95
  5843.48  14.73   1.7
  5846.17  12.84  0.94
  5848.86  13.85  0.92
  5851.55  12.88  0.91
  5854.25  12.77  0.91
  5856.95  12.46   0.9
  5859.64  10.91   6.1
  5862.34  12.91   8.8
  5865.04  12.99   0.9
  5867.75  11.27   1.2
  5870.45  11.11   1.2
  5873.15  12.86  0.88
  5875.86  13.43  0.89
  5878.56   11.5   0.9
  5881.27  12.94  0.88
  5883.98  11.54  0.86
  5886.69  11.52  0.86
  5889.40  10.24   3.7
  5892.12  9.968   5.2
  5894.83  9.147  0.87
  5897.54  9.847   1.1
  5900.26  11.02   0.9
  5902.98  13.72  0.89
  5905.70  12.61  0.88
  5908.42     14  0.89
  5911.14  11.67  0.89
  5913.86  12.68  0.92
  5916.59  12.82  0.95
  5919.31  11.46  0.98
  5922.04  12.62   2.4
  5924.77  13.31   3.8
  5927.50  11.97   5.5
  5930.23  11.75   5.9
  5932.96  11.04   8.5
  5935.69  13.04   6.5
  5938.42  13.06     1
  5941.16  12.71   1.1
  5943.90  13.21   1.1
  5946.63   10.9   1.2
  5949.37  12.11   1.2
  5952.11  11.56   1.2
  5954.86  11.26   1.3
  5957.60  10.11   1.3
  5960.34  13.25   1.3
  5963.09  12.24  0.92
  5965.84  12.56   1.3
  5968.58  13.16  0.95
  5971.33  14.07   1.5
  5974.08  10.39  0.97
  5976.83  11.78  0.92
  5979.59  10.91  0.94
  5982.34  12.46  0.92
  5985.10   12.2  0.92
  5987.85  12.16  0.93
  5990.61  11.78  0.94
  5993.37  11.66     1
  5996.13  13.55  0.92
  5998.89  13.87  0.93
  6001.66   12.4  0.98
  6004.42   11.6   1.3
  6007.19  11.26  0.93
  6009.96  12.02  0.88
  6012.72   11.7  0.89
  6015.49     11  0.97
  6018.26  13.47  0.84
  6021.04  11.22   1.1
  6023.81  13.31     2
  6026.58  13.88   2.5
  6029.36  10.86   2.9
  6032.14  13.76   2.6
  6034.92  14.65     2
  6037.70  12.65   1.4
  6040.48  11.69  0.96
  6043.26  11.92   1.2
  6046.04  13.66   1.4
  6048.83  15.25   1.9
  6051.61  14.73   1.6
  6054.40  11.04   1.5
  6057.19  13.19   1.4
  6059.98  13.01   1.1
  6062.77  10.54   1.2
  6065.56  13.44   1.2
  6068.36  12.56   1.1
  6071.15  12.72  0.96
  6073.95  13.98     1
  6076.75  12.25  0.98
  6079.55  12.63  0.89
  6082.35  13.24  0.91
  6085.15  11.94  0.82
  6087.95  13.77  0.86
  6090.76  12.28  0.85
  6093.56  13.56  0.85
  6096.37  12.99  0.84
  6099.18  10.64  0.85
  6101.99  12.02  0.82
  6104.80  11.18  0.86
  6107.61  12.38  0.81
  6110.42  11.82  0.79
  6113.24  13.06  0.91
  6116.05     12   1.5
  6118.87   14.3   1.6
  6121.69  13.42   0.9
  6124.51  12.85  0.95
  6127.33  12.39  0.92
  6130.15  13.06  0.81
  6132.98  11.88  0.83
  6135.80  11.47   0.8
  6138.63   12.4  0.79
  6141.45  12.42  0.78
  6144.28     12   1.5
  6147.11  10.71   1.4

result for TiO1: 0.03 mag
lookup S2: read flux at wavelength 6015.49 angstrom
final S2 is 11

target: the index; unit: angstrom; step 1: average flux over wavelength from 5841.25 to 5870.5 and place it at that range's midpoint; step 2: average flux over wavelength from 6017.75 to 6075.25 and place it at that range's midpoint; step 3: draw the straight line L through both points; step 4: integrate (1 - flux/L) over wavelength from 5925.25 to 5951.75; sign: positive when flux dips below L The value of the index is 1.15 angstrom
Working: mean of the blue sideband 12.7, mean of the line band 12.2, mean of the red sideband 12.9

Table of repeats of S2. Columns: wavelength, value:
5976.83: 11.78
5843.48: 14.73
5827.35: 11.43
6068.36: 12.56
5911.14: 11.67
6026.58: 13.88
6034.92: 14.65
